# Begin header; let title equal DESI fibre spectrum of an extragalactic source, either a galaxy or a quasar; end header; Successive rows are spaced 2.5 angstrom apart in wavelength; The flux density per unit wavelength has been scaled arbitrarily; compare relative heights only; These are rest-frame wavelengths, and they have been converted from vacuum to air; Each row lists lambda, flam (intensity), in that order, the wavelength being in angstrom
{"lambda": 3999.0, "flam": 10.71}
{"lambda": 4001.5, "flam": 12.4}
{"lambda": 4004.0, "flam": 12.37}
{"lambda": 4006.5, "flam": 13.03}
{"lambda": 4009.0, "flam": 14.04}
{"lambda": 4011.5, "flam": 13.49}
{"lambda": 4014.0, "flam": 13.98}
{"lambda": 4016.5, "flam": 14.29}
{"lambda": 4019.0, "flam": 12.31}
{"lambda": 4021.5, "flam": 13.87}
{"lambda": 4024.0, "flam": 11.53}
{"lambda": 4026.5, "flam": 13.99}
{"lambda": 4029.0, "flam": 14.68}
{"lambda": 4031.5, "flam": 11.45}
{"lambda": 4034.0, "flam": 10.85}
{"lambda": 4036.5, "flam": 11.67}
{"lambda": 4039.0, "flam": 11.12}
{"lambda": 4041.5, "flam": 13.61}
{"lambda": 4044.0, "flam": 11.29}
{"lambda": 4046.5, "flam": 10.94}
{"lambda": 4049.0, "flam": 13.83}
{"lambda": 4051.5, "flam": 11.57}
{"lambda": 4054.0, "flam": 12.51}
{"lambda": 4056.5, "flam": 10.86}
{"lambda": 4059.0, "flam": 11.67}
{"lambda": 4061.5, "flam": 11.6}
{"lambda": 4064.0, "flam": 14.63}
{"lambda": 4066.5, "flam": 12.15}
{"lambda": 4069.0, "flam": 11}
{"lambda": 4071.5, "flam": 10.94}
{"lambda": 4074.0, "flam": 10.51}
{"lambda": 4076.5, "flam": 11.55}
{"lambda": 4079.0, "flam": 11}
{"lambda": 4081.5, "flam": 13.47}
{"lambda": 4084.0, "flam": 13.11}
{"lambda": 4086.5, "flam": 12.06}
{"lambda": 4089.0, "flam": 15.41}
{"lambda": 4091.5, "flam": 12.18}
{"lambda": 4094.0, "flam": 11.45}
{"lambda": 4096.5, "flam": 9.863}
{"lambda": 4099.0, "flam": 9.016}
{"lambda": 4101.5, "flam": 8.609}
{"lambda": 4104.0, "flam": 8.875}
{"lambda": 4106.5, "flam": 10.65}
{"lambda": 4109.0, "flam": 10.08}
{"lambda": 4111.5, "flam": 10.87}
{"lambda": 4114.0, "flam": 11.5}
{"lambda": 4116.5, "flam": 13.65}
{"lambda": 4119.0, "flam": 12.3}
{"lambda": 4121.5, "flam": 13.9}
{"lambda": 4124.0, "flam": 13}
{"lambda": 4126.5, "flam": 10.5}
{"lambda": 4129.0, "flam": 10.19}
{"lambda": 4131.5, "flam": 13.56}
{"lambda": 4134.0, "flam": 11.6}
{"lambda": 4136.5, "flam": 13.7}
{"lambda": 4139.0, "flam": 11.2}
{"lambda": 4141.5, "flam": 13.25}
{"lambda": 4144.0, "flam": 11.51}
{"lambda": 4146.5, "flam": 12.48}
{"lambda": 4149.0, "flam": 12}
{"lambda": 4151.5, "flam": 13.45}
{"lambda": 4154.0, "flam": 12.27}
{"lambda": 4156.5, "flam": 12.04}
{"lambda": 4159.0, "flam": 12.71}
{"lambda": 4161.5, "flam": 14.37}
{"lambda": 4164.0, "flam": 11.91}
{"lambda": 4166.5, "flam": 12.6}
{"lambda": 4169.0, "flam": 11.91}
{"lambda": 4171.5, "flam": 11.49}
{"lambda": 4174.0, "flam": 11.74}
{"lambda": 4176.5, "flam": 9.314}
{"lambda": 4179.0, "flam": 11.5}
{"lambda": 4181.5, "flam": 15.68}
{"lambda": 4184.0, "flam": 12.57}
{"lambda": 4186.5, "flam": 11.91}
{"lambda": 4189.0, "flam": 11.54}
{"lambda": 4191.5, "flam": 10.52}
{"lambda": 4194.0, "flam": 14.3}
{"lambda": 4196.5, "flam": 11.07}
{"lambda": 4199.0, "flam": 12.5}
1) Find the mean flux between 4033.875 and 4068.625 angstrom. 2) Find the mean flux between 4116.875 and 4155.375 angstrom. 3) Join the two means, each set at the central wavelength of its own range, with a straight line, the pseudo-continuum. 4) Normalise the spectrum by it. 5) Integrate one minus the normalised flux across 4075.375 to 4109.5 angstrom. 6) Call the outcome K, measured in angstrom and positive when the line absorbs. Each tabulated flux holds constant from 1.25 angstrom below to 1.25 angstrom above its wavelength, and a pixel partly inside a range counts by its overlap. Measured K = 2.6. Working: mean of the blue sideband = 12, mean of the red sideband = 12.4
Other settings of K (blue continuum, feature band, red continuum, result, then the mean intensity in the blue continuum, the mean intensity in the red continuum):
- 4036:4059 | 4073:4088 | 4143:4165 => 0.1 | 11.9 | 12.5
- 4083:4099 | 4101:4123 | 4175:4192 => 1.4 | 12.1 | 11.9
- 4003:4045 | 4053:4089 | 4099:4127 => -0.3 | 12.8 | 11.2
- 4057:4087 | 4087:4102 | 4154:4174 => 1.0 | 11.9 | 12.4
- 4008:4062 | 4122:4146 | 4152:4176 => 0.4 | 12.5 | 12.3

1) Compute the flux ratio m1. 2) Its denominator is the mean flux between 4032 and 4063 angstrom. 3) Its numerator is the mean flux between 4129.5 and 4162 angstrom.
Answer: 1.06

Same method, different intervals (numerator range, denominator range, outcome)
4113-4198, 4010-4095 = 0.99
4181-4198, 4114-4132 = 1.00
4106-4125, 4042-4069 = 0.99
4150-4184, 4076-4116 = 1.10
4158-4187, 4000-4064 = 0.98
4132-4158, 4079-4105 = 1.09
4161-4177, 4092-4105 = 1.22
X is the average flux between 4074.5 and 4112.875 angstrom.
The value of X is 11.2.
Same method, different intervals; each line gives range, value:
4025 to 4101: 12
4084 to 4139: 11.6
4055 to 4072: 11.9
